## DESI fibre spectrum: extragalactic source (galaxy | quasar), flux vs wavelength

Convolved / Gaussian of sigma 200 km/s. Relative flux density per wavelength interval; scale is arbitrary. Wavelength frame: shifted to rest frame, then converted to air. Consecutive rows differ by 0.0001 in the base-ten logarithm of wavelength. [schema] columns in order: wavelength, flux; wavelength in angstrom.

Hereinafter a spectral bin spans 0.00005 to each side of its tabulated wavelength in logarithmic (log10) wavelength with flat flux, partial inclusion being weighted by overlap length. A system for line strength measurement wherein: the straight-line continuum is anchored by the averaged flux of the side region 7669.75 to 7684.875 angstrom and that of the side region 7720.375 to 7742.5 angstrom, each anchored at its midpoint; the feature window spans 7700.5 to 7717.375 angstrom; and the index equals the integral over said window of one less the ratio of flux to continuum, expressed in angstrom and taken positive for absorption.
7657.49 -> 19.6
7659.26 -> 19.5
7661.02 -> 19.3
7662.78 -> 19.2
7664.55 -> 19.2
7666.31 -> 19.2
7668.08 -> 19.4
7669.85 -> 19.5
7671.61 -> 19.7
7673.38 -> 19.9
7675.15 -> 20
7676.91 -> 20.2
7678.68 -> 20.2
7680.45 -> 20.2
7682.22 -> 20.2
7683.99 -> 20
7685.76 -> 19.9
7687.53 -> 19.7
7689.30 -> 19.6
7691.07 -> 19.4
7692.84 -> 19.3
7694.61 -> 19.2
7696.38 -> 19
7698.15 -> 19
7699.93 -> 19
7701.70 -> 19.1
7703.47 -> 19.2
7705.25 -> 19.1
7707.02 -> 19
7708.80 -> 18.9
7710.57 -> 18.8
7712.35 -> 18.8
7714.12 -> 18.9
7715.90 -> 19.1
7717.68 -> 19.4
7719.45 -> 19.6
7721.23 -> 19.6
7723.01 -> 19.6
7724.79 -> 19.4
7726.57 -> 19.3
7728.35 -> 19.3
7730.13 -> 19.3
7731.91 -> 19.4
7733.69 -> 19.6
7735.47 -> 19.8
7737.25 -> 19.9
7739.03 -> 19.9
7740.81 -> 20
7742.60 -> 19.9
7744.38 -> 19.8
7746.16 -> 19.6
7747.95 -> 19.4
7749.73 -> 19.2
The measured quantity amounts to 0.7 angstrom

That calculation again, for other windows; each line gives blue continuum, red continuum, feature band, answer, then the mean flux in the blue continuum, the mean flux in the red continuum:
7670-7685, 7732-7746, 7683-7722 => 1.3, 20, 19.8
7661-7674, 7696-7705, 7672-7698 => -0.7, 19.4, 19.1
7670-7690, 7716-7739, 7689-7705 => 0.5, 20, 19.5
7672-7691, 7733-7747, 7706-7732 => 0.8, 20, 19.8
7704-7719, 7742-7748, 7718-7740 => -0.2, 19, 19.7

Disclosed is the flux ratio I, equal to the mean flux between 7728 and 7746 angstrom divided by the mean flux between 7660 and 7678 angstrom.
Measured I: 1.0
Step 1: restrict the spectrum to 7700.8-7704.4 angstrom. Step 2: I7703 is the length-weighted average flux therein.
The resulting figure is 19.2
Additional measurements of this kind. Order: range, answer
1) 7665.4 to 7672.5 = 19.4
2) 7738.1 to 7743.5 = 19.9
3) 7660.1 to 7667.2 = 19.2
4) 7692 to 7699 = 19.1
